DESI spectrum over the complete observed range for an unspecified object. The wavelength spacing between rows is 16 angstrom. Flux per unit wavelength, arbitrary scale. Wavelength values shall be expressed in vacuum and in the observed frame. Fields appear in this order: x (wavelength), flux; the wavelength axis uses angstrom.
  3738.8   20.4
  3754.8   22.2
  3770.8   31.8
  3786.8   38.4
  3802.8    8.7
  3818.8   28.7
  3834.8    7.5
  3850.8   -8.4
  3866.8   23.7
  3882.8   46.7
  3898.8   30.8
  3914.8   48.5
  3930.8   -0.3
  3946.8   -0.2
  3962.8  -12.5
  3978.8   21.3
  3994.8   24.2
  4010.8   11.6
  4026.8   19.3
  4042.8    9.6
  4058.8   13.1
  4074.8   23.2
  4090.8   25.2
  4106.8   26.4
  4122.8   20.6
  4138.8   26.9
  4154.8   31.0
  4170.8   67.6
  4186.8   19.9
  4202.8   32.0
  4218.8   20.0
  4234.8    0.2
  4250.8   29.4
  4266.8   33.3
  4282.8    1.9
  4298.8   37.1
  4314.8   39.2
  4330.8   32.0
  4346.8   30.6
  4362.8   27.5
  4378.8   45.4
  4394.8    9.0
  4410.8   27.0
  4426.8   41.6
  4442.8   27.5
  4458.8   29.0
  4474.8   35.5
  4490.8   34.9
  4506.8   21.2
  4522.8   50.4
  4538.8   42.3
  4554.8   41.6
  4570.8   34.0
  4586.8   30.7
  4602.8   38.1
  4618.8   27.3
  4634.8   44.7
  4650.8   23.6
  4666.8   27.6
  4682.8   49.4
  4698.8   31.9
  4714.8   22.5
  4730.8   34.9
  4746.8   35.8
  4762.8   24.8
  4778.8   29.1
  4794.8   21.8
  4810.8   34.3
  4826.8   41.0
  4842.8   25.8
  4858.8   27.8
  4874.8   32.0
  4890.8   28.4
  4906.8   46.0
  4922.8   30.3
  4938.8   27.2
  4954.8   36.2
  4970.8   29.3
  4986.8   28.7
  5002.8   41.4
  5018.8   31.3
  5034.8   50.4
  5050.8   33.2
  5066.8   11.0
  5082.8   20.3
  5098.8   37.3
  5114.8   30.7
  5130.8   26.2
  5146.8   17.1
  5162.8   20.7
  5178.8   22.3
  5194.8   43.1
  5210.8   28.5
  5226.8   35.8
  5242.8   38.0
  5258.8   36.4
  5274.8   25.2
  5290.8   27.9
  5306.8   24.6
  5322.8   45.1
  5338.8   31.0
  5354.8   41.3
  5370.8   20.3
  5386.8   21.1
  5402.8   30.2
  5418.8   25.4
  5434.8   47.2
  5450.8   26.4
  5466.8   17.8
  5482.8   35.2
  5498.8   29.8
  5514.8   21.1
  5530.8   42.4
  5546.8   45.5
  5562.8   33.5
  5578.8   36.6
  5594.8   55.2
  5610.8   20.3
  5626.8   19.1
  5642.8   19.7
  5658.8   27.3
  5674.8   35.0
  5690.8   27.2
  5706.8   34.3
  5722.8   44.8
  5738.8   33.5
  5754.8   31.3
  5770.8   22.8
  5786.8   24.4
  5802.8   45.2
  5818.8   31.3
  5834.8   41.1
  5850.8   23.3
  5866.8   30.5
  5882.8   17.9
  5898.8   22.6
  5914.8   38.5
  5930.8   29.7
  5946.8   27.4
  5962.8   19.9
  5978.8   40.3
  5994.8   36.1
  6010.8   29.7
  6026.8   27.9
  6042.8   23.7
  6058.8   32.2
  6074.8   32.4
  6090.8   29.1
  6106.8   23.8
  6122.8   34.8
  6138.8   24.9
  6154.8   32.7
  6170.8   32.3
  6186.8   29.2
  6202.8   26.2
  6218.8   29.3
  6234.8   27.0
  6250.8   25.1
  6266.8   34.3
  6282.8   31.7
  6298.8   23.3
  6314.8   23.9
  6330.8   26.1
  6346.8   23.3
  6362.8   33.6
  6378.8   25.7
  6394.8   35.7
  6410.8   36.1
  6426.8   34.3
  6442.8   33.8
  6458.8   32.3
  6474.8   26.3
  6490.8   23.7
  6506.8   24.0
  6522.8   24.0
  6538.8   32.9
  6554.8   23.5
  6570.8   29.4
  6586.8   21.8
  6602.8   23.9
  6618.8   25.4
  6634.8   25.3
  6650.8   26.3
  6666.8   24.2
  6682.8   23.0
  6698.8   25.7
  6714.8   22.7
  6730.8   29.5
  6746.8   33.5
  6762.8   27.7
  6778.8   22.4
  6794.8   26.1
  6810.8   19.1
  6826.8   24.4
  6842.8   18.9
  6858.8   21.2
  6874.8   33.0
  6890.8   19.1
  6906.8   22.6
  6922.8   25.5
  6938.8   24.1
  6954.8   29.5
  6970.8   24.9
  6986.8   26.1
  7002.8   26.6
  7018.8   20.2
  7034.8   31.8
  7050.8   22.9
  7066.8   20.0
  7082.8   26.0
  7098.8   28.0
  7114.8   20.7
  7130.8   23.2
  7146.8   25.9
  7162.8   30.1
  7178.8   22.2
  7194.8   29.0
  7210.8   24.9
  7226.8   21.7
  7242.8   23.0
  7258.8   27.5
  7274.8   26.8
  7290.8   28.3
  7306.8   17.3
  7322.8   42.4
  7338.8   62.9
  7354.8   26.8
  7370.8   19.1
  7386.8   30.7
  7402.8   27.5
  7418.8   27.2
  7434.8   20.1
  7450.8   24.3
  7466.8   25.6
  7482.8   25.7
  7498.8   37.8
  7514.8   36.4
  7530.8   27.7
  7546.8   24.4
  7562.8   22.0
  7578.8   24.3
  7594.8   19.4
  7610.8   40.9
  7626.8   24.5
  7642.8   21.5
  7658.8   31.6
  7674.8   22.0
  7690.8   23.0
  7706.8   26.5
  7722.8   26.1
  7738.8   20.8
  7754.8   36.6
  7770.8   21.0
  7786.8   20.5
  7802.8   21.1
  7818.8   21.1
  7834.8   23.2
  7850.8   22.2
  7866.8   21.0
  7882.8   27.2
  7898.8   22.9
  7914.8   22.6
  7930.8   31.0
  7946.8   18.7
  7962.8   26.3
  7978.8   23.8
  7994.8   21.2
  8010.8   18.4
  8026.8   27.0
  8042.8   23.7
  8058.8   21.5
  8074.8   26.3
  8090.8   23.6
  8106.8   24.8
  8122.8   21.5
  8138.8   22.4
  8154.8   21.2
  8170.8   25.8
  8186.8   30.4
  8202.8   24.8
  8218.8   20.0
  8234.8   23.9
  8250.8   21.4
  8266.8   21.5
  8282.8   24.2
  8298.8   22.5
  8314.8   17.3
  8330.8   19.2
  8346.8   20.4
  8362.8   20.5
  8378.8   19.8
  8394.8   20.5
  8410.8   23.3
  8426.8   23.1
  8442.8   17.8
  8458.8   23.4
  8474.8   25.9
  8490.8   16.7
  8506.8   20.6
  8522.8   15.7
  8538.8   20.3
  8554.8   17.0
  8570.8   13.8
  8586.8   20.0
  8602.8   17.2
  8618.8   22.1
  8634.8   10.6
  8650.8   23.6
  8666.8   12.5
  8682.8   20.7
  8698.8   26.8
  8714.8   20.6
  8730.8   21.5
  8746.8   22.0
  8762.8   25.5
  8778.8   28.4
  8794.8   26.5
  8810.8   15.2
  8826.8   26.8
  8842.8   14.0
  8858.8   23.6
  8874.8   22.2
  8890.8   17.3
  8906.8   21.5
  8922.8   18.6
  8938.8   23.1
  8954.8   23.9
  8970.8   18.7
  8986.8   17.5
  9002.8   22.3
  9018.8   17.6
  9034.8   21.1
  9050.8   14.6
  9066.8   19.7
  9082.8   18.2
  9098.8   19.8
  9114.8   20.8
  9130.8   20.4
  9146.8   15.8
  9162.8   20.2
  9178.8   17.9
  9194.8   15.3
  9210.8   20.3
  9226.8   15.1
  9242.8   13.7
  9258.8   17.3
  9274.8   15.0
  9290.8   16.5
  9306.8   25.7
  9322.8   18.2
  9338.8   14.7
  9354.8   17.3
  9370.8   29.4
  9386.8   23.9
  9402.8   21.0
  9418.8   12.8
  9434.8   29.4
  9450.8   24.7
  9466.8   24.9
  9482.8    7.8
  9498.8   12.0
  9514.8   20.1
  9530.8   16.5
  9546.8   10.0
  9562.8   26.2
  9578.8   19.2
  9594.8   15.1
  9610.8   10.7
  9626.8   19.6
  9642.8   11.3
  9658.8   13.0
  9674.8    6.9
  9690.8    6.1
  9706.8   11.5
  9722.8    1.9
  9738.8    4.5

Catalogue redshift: 0.12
